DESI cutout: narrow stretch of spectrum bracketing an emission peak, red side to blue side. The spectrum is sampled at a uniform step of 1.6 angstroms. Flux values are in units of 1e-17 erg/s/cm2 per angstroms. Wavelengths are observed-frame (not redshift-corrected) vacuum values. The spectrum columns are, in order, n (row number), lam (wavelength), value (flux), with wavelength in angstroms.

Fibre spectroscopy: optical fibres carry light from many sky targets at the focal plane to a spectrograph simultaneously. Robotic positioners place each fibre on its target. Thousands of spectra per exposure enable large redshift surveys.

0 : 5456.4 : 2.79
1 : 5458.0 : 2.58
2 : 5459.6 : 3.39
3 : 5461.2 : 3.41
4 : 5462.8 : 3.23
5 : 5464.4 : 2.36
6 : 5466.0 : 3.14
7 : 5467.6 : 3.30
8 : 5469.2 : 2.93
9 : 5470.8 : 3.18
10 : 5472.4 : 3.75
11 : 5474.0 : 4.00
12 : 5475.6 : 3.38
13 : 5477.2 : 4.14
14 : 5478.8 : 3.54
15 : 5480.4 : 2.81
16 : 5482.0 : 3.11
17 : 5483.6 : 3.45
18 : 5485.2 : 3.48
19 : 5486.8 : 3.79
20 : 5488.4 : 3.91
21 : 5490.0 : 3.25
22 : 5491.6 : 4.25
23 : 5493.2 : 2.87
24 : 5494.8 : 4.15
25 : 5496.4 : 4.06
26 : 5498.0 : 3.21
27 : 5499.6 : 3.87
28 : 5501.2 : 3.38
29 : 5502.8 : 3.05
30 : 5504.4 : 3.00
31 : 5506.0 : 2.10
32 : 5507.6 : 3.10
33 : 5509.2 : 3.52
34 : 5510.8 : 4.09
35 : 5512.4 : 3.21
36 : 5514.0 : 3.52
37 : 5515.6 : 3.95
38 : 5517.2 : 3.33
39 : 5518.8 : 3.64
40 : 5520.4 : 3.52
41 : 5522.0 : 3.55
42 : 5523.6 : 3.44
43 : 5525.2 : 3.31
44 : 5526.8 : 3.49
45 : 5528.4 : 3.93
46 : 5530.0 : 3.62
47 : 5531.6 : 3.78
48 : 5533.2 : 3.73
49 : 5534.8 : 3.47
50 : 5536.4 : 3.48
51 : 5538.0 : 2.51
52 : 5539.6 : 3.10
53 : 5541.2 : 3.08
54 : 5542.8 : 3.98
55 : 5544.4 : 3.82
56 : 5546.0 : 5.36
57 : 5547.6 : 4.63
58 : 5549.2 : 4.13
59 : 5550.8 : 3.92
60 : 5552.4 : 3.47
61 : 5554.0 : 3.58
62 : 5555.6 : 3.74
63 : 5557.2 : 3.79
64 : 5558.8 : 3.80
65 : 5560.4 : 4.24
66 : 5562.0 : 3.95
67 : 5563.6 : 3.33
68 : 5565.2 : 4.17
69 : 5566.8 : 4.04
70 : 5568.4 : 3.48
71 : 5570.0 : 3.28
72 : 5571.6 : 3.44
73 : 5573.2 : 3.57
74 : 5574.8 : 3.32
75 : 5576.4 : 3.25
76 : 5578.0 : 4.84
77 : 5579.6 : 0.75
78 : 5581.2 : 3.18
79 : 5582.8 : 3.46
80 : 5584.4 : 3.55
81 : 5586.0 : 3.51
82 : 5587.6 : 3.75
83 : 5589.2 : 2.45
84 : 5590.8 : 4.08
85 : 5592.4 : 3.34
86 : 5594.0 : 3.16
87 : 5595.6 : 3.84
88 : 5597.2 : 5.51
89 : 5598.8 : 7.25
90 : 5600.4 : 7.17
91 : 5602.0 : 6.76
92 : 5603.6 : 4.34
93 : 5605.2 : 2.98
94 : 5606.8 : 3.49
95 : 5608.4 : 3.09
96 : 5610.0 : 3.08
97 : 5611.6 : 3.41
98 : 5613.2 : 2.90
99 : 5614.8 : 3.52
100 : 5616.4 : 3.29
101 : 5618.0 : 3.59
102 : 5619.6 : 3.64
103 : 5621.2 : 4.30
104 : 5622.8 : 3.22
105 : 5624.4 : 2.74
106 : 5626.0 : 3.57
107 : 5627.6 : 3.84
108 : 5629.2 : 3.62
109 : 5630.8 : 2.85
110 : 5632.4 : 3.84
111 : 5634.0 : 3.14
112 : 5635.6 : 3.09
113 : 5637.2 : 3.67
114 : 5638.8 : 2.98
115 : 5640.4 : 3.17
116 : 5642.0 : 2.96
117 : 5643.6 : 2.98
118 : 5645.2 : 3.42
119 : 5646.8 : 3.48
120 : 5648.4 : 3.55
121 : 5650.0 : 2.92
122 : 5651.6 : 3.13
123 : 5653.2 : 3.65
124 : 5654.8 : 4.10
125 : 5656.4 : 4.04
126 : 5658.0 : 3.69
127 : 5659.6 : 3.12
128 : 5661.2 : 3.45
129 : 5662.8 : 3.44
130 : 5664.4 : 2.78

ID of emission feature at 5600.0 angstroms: [O III] 5007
